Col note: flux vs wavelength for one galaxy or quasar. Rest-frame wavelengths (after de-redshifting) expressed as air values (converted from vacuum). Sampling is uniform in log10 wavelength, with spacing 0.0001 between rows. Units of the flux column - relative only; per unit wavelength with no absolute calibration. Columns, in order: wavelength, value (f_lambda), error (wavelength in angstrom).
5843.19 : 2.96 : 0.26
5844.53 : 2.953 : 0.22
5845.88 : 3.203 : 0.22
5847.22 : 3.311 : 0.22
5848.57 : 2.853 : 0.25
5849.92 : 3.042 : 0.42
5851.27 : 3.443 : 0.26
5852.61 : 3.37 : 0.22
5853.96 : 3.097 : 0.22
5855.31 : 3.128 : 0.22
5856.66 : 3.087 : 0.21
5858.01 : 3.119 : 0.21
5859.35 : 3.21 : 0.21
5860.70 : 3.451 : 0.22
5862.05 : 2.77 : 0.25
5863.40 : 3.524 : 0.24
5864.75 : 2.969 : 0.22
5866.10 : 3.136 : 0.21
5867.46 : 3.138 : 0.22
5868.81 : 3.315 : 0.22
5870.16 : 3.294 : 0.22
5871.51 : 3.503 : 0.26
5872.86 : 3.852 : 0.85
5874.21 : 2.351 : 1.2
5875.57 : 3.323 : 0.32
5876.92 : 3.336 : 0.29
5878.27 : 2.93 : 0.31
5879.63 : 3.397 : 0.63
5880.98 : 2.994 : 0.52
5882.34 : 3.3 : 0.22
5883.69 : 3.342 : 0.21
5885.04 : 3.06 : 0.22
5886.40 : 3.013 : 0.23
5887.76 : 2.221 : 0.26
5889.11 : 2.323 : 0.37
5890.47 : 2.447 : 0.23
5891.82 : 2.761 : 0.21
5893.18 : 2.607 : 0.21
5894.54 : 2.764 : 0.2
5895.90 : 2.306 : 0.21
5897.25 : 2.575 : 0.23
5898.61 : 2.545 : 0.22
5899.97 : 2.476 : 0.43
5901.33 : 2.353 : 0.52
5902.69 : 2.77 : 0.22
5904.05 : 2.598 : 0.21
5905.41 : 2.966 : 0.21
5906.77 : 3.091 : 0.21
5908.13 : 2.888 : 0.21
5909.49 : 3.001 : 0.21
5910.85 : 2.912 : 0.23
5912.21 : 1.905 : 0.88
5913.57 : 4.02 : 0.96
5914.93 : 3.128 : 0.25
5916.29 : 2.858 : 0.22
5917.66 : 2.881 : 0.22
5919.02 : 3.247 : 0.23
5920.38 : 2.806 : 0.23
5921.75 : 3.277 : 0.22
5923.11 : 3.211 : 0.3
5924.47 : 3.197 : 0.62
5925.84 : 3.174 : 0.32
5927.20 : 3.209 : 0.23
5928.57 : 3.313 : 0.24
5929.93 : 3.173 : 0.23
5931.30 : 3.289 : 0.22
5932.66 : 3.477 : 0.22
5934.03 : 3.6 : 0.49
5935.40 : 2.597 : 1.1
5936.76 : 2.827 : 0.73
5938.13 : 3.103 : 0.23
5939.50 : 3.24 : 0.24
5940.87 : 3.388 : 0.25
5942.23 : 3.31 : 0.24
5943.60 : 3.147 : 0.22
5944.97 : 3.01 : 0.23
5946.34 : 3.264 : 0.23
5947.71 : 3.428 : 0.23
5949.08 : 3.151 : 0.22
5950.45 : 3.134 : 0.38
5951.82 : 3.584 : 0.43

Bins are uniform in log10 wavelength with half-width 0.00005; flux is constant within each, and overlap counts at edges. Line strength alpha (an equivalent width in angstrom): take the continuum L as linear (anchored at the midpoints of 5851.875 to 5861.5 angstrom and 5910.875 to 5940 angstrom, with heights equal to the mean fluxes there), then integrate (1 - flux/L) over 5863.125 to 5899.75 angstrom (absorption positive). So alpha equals 2.5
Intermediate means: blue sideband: 3.21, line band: 2.96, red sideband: 3.12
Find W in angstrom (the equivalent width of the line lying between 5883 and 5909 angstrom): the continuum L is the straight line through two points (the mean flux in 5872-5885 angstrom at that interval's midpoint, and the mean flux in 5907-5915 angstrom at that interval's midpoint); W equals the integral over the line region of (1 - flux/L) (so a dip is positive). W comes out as 3.3 angstrom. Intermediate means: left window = 3.2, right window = 2.97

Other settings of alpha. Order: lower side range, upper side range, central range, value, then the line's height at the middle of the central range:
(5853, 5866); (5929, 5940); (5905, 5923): 0.9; 3.16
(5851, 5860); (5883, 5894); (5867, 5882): -1.5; 2.93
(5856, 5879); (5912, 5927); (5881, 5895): 1.6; 3.16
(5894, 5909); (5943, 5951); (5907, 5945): -2.2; 2.95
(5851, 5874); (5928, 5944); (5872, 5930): 5.3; 3.22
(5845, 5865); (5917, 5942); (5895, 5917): 2.8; 3.17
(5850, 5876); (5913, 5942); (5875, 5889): 0.6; 3.2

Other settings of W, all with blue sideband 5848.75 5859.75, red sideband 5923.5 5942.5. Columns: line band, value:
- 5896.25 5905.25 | 1.8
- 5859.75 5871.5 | -0.1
